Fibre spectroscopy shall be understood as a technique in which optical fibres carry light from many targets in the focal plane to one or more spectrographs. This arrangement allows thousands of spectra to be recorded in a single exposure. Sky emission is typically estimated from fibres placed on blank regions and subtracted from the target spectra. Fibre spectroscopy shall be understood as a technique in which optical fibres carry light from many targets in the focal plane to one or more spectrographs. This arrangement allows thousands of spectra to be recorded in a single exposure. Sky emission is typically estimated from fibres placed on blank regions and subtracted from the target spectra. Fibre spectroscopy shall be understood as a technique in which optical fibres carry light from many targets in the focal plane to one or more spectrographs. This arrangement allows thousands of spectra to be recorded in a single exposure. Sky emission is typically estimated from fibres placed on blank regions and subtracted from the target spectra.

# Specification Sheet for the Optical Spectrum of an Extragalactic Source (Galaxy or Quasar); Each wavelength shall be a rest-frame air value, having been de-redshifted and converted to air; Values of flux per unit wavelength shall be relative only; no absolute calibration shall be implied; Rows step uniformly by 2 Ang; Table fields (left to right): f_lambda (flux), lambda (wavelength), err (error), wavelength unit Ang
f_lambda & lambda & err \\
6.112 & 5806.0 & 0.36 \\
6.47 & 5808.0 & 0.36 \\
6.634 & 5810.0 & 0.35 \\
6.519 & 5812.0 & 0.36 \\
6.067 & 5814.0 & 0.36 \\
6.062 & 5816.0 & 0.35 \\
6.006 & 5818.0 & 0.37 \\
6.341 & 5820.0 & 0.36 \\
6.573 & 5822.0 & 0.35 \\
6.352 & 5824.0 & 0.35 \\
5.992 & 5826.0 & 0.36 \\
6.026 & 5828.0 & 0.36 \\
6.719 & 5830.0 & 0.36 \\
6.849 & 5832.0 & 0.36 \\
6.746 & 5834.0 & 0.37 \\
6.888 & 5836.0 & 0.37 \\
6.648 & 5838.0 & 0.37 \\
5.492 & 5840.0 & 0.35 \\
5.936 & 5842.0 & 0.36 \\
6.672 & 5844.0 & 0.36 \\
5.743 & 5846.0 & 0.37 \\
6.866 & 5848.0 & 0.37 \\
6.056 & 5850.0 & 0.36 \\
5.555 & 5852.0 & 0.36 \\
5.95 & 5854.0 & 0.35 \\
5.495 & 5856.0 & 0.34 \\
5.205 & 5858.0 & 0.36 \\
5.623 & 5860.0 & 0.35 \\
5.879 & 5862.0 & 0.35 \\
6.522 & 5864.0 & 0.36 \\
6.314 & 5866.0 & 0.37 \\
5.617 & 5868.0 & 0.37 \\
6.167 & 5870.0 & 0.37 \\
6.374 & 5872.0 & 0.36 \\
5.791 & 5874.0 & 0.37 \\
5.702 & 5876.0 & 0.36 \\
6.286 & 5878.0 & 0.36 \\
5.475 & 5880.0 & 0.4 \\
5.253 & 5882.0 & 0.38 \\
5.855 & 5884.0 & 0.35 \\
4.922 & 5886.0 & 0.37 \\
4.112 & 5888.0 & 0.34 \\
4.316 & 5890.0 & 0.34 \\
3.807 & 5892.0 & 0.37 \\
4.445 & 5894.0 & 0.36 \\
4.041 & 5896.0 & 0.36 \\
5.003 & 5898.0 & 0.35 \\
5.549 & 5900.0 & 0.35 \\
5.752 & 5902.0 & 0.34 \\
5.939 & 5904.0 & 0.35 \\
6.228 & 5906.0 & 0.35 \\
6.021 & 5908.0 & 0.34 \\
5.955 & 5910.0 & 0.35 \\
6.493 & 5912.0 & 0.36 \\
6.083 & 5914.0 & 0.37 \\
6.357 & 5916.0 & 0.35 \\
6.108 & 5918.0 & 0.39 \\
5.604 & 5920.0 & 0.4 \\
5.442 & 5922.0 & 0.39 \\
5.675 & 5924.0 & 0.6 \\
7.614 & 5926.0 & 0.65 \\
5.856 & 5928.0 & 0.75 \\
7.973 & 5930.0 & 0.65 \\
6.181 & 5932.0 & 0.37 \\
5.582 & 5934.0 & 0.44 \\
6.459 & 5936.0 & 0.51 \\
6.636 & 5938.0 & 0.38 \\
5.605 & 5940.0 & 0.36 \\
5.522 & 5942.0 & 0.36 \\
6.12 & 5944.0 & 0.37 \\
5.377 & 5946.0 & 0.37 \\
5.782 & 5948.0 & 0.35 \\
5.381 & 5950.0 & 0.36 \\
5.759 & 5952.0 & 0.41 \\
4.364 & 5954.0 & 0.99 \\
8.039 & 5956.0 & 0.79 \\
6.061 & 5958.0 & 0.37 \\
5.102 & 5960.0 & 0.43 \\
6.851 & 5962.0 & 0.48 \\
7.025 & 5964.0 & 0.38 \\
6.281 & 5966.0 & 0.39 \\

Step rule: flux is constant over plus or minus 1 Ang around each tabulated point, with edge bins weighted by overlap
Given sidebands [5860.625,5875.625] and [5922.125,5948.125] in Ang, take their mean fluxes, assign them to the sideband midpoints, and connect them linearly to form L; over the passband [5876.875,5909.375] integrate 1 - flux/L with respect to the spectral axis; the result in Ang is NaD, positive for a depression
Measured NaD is 4.8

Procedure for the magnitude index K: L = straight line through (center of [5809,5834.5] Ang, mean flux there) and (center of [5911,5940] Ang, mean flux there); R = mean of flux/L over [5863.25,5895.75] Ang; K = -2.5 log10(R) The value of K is 0.17 mag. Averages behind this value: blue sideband 6.37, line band 5.39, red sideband 6.27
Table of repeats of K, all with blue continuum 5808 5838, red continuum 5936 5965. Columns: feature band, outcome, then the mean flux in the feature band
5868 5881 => 0.06 mag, 5.94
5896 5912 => 0.08 mag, 5.71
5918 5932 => -0.04 mag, 6.33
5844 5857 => 0.06 mag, 6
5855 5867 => 0.08 mag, 5.84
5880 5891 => 0.25 mag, 4.94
